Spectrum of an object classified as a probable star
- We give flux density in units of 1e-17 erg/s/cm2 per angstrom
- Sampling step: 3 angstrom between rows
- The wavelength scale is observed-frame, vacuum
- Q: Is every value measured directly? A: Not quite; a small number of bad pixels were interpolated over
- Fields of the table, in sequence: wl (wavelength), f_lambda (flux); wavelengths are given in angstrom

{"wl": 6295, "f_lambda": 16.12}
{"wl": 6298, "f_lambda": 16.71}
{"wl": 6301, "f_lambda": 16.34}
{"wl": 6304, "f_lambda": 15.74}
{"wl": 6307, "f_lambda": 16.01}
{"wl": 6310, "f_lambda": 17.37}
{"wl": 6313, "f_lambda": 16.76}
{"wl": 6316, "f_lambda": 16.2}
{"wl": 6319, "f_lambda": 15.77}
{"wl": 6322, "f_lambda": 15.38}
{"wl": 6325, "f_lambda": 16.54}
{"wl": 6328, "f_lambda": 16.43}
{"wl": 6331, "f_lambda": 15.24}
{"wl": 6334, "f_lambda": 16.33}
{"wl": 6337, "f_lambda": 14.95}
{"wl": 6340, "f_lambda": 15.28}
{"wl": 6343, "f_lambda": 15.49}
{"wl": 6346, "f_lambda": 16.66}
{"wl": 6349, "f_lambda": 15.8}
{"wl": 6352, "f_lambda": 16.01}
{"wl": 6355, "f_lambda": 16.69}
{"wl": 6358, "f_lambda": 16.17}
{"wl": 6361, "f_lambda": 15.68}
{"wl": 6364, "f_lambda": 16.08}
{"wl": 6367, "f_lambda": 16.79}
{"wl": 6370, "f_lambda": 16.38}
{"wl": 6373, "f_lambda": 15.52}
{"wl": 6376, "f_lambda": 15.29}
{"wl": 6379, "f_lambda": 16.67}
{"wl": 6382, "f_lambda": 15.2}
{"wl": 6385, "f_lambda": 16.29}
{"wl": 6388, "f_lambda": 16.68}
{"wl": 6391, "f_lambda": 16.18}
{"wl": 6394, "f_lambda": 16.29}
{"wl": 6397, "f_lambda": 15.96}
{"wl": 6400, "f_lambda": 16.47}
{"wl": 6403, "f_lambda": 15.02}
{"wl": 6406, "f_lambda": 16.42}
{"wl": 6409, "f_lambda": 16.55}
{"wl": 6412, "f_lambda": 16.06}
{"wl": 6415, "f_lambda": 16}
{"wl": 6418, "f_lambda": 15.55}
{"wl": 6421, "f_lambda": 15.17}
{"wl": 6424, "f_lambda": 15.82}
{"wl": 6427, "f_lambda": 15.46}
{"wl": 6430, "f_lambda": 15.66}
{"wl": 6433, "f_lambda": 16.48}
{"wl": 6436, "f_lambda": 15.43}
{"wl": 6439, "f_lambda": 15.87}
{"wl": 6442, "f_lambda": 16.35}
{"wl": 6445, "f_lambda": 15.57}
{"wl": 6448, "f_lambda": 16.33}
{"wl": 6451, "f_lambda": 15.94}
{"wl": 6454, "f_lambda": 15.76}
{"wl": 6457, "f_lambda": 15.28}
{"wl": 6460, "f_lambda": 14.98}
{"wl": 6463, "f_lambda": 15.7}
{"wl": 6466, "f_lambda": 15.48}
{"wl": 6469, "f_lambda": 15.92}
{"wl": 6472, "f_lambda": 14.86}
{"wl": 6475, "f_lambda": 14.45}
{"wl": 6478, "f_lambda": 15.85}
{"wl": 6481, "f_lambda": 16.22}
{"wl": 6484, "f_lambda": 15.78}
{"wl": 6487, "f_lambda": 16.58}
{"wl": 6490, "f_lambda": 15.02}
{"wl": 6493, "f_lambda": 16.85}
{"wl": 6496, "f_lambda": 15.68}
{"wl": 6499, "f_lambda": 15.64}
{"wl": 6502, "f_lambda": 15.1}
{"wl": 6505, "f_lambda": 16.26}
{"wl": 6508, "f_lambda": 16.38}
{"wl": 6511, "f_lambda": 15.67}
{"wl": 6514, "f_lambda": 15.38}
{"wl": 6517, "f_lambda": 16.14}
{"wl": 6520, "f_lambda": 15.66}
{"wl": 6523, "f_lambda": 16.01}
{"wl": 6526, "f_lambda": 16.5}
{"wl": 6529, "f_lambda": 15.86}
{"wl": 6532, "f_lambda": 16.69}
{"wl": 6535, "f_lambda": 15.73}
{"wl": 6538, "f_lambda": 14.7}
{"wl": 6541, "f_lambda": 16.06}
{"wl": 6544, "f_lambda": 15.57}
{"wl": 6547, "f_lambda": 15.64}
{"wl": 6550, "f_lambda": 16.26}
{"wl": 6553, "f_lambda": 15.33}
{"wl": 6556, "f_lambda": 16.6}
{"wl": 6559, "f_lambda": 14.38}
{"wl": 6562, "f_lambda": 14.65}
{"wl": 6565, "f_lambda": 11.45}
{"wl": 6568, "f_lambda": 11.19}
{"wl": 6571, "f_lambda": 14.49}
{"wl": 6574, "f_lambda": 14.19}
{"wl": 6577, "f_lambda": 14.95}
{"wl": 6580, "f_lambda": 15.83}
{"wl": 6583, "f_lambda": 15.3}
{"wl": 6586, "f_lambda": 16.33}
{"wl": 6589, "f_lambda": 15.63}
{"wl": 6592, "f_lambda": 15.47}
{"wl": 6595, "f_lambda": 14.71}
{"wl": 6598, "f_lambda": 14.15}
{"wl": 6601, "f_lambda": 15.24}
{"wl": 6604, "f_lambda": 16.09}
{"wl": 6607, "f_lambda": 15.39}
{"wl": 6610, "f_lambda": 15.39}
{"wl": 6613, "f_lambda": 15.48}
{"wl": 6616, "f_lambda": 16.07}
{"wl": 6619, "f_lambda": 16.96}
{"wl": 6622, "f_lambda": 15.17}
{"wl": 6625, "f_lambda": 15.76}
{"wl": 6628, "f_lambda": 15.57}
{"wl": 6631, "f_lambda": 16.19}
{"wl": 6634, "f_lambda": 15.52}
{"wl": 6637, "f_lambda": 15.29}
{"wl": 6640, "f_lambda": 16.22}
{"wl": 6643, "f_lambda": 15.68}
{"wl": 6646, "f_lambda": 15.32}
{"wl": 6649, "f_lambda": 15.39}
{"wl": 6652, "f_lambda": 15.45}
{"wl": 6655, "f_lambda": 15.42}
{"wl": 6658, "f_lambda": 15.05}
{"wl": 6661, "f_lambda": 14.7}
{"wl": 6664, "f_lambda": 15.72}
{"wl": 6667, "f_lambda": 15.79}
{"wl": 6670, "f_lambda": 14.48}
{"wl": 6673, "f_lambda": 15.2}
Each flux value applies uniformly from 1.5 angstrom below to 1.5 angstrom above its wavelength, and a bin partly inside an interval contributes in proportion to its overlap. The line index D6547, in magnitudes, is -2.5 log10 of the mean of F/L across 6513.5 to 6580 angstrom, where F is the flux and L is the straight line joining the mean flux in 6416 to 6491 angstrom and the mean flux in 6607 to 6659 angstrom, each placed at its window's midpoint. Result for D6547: 0.03 mag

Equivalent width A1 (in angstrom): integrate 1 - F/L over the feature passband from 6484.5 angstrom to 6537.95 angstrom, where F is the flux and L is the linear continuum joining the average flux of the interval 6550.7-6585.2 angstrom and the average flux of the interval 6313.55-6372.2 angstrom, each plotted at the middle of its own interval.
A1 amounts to -3.8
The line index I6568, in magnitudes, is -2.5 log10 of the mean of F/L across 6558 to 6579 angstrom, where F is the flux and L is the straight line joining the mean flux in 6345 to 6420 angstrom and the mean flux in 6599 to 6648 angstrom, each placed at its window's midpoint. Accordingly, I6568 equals 0.16 mag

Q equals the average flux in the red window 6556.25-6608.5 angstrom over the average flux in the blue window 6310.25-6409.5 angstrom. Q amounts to 0.9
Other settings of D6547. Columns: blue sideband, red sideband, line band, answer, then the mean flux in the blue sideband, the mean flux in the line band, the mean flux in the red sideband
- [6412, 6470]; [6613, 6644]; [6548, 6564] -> 0.032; 15.7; 15.3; 15.8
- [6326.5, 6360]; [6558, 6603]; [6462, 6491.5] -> -0.031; 15.9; 15.6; 14.5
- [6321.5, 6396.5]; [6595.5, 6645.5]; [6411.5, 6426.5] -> 0.016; 16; 15.7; 15.6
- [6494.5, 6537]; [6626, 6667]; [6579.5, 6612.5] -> 0.018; 15.9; 15.4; 15.5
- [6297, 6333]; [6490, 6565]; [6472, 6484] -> 0.024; 16.2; 15.5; 15.7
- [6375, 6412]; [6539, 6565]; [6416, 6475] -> 0.014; 16.1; 15.6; 15.3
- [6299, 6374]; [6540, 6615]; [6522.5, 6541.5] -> -0.049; 16.1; 15.9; 15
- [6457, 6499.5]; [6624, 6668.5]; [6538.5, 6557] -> -0.016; 15.6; 15.8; 15.5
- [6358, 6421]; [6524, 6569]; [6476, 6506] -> -0.028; 16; 15.9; 15.2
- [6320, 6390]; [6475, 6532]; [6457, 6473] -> 0.037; 16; 15.4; 15.9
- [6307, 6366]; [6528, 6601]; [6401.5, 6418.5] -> -0.016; 16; 16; 15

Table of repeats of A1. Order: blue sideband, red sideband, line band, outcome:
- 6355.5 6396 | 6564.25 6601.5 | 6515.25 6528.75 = -0.9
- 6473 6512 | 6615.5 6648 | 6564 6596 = 2.5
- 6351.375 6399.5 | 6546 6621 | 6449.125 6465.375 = 0.2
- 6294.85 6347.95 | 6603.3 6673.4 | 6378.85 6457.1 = -0.1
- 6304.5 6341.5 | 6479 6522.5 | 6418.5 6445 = 0.3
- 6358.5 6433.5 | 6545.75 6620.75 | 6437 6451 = -0.2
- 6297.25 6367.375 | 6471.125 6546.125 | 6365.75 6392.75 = -0.2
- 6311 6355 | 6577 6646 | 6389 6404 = -0.2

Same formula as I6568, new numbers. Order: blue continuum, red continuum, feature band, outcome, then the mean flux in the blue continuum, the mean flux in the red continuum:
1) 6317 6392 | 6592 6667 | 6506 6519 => -0.01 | 16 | 15.5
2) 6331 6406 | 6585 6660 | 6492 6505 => 0.00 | 16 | 15.5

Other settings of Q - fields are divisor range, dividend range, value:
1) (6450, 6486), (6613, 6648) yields 1.02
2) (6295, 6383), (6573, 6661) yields 0.96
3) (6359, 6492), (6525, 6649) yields 0.97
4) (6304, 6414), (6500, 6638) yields 0.96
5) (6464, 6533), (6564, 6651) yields 0.96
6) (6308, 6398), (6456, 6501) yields 0.97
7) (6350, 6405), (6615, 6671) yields 0.97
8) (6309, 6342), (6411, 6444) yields 0.99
